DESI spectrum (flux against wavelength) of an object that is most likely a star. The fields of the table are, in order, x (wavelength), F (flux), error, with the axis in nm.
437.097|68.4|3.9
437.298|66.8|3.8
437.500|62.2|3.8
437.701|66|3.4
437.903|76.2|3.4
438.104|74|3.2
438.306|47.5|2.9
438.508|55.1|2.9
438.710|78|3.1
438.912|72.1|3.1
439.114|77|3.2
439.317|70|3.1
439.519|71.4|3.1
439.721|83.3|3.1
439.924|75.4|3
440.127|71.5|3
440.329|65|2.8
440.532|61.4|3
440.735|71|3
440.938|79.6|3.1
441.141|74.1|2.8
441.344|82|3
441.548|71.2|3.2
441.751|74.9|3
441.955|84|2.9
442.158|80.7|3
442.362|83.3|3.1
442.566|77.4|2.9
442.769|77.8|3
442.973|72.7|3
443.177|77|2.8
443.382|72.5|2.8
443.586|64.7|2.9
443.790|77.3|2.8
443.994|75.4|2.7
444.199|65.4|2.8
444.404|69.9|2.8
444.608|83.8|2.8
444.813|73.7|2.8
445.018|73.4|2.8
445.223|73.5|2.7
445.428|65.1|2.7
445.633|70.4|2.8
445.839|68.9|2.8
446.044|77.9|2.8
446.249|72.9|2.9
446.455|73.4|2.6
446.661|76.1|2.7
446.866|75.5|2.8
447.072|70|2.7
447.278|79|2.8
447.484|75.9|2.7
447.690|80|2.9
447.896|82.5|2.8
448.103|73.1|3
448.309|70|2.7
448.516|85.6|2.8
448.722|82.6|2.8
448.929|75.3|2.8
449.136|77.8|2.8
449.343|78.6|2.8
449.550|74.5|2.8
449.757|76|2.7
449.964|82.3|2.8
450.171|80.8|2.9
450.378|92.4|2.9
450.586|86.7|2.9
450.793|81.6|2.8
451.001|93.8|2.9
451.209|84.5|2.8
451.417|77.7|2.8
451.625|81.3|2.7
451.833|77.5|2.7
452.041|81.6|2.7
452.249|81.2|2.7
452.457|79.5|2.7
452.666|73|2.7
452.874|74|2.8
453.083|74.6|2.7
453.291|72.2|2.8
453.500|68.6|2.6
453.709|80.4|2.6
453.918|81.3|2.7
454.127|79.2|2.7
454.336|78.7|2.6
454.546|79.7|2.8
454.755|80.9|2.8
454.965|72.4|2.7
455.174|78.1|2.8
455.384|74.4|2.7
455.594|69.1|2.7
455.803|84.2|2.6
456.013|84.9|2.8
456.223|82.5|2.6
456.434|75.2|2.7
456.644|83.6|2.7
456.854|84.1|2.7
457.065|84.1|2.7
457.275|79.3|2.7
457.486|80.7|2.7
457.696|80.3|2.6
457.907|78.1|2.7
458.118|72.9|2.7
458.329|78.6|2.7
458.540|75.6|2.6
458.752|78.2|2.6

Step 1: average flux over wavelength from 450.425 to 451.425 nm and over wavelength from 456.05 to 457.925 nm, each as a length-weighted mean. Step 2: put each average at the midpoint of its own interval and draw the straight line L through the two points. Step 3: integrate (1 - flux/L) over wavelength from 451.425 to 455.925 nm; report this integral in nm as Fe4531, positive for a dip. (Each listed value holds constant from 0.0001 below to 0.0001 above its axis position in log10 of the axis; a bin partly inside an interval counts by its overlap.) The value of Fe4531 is 0.35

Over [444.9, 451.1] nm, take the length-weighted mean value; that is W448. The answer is 77.5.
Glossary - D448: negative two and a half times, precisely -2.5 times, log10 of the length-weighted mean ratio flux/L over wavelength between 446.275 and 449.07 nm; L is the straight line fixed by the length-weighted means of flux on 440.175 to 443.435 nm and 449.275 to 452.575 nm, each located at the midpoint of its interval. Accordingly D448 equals 0.04 mag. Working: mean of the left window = 75.3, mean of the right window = 81.9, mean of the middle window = 76.7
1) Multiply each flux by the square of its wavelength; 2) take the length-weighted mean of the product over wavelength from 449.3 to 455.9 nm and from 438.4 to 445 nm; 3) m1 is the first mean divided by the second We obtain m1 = 1.12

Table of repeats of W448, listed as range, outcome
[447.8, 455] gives 79.2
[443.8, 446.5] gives 72.7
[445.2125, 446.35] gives 71.3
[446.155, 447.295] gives 74.1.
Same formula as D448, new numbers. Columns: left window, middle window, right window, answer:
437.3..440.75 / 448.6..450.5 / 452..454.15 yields -0.08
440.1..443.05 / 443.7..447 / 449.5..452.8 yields 0.06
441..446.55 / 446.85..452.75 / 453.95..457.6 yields -0.04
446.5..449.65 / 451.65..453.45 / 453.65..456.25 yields 0.02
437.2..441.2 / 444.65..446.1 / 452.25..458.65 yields 0.01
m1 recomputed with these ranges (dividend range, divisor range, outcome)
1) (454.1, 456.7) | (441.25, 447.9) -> 1.10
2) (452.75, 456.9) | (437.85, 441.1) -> 1.18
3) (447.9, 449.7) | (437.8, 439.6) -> 1.17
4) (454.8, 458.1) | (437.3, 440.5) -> 1.24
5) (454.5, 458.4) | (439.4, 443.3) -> 1.12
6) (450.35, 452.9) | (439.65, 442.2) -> 1.15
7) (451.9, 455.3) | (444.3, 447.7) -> 1.08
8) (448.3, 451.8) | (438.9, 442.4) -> 1.14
